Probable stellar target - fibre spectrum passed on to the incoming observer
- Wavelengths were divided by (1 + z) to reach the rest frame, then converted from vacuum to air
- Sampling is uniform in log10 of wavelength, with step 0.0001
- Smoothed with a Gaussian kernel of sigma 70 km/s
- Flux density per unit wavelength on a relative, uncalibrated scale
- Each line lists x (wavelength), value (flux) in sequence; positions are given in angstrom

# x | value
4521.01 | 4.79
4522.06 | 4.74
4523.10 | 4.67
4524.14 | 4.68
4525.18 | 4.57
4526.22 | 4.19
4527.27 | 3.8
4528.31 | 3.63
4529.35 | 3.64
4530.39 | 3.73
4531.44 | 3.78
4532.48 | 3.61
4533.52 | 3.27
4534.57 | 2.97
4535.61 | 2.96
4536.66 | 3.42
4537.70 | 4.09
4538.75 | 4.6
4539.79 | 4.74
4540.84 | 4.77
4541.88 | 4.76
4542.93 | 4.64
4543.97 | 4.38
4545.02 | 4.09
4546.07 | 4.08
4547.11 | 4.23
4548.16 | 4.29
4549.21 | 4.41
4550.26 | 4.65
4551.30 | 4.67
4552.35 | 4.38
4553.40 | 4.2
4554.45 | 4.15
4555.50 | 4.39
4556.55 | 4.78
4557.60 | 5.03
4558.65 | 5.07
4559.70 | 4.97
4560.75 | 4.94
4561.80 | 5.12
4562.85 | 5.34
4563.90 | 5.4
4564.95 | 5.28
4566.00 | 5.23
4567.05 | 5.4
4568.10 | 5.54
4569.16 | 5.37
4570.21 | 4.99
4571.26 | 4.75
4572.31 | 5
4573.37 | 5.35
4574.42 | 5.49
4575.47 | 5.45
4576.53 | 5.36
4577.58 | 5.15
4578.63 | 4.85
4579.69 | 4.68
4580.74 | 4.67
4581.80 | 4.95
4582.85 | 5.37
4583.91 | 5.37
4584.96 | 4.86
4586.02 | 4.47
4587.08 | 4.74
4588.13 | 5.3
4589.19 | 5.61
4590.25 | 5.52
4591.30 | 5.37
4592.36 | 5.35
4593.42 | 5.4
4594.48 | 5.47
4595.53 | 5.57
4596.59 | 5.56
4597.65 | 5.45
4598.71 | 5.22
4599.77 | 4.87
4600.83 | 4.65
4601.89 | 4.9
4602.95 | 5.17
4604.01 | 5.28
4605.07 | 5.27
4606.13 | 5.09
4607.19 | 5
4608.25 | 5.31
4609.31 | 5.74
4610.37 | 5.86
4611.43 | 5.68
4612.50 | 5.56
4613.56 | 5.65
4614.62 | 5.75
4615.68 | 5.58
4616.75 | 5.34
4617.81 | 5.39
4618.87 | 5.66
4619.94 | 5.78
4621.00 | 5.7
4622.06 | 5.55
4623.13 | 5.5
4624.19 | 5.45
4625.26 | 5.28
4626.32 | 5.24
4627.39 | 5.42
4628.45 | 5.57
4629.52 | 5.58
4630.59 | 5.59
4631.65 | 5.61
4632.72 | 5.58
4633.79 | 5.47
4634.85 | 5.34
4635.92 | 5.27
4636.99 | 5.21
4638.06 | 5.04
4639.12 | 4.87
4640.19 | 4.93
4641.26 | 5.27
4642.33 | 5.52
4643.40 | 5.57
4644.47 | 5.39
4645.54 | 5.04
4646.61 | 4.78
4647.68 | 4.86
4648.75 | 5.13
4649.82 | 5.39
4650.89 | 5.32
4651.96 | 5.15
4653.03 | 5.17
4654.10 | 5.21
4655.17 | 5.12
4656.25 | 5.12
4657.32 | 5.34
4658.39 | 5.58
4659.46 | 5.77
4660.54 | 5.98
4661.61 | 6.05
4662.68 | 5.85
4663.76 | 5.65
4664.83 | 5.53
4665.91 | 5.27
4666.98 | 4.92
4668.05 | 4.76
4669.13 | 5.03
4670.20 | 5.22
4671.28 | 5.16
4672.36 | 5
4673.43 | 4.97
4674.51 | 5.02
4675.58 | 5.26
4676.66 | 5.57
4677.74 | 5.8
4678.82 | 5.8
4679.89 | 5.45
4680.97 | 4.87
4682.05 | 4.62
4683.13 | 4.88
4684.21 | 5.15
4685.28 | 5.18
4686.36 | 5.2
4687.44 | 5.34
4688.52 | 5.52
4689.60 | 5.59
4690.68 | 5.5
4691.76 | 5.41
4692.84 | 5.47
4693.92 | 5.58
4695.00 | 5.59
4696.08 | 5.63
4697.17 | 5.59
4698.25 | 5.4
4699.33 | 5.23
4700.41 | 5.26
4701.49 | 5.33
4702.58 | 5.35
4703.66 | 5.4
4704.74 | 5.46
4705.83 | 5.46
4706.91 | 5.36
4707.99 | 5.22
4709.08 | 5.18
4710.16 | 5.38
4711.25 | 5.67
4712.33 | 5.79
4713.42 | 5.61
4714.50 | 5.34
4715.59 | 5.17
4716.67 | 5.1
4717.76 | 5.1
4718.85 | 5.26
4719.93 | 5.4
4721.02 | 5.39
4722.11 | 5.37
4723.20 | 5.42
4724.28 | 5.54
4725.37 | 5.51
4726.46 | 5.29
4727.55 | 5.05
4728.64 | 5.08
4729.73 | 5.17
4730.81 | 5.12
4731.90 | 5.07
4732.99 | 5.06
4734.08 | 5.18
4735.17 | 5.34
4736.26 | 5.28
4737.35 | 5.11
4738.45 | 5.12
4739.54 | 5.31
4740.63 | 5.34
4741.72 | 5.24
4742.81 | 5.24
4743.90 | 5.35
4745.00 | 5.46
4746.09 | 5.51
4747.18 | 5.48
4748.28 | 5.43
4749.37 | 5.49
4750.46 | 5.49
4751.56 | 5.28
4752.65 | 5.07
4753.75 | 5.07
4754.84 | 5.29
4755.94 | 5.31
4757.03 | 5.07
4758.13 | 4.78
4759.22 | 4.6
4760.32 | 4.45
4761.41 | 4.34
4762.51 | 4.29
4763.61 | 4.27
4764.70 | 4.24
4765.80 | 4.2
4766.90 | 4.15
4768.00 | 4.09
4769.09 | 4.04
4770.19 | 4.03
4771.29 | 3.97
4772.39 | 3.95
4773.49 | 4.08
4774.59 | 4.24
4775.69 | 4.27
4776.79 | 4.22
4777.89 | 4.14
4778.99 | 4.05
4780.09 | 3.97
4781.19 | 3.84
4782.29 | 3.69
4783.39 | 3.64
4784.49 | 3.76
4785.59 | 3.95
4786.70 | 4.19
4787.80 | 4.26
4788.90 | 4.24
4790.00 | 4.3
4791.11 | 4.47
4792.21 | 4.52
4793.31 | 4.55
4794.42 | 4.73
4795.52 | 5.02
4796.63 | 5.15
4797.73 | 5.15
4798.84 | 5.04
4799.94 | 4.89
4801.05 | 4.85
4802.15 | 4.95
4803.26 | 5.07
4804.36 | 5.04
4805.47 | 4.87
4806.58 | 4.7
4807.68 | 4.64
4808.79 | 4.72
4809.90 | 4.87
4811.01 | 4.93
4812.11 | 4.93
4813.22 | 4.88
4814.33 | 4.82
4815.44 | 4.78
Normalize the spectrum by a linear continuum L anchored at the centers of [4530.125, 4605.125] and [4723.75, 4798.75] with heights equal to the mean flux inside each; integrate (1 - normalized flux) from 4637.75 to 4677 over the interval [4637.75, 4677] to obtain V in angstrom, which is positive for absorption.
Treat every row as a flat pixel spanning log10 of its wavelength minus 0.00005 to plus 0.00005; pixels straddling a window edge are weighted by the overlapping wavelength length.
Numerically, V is -4.1 angstrom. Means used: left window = 4.81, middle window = 5.27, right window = 4.72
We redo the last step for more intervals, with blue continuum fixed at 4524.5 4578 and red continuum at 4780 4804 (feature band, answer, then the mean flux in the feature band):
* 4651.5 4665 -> -2.9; 5.5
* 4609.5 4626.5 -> -3.9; 5.57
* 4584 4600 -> -2.5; 5.26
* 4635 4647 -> -1.7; 5.18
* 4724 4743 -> -3.0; 5.22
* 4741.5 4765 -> -2.9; 5.04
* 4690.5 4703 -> -2.6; 5.44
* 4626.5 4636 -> -2.0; 5.49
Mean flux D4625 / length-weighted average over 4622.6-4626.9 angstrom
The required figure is 5.37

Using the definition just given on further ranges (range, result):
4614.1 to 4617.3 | 5.55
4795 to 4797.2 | 5.08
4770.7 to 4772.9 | 3.96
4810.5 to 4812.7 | 4.94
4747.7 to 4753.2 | 5.35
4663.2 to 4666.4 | 5.47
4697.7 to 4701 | 5.31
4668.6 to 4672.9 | 5.11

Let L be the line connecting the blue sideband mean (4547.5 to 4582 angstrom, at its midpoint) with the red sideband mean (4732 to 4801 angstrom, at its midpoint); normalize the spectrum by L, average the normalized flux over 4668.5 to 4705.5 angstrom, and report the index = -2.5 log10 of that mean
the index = -0.116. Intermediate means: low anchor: 4.95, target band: 5.32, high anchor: 4.67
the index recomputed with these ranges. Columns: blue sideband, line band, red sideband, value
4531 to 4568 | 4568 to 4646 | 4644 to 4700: -0.09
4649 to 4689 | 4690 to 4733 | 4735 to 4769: -0.05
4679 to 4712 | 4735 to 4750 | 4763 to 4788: -0.16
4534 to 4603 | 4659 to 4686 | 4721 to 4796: -0.11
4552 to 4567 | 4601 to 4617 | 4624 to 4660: -0.05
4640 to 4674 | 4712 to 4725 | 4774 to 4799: -0.12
